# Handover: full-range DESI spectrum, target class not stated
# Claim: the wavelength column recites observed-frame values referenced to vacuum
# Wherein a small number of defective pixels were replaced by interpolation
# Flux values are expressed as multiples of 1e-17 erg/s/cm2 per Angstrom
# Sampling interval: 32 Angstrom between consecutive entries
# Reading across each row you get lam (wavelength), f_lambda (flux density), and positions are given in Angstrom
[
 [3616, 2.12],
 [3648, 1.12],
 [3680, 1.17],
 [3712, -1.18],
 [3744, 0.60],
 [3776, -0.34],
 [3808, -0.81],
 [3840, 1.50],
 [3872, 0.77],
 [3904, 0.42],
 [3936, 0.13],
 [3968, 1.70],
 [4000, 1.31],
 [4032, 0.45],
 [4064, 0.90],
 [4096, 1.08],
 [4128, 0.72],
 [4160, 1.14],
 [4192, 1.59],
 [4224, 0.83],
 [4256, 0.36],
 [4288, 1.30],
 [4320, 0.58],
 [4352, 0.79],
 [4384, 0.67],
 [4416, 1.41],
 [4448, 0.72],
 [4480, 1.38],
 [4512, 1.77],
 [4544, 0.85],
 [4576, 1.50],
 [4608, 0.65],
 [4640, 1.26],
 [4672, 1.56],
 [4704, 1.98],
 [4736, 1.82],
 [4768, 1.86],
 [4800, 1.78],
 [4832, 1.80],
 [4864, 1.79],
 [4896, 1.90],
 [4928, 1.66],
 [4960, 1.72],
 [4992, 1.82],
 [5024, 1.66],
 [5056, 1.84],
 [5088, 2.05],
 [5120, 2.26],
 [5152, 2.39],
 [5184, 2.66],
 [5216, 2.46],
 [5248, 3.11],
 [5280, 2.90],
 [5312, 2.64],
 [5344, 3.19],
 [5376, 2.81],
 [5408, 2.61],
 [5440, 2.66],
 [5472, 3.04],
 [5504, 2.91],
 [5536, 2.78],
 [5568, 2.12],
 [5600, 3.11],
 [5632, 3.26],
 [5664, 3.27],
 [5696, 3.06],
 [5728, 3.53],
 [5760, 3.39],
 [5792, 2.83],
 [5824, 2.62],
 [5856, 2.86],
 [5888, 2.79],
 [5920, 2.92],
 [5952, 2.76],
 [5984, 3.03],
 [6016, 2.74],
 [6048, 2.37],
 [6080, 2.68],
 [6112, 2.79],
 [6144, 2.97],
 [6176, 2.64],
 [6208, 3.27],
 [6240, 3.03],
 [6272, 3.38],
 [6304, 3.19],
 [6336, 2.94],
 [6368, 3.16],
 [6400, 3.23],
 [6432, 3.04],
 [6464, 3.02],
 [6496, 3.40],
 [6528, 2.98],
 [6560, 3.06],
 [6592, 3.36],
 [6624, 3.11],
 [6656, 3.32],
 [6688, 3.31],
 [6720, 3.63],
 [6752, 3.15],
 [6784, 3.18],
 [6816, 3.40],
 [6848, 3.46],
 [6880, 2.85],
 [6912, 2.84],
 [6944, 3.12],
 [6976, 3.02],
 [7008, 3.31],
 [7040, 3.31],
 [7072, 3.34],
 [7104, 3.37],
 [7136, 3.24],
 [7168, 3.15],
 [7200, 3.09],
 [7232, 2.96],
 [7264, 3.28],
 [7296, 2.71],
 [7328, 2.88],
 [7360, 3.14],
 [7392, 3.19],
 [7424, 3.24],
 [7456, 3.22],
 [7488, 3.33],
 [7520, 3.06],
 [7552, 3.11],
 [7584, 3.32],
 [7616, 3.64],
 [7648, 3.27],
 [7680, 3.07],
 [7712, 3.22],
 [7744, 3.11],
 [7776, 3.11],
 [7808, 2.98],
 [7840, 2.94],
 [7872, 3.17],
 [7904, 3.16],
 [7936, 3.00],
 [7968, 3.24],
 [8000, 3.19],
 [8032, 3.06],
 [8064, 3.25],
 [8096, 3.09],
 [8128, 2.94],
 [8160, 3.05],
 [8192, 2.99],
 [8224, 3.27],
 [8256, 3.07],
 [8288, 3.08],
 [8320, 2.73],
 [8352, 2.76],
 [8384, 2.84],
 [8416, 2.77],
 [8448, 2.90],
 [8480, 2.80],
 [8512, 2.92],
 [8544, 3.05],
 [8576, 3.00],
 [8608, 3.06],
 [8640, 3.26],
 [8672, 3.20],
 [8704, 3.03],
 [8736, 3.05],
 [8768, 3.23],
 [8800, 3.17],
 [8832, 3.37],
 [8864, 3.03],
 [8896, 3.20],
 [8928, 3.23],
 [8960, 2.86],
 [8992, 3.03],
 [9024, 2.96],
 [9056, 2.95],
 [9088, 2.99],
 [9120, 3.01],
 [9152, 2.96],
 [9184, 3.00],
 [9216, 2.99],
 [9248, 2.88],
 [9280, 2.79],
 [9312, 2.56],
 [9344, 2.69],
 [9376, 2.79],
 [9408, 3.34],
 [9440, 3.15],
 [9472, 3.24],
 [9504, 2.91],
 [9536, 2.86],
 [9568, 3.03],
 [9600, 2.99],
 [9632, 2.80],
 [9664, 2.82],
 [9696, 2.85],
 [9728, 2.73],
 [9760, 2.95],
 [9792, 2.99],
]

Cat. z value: 0.17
